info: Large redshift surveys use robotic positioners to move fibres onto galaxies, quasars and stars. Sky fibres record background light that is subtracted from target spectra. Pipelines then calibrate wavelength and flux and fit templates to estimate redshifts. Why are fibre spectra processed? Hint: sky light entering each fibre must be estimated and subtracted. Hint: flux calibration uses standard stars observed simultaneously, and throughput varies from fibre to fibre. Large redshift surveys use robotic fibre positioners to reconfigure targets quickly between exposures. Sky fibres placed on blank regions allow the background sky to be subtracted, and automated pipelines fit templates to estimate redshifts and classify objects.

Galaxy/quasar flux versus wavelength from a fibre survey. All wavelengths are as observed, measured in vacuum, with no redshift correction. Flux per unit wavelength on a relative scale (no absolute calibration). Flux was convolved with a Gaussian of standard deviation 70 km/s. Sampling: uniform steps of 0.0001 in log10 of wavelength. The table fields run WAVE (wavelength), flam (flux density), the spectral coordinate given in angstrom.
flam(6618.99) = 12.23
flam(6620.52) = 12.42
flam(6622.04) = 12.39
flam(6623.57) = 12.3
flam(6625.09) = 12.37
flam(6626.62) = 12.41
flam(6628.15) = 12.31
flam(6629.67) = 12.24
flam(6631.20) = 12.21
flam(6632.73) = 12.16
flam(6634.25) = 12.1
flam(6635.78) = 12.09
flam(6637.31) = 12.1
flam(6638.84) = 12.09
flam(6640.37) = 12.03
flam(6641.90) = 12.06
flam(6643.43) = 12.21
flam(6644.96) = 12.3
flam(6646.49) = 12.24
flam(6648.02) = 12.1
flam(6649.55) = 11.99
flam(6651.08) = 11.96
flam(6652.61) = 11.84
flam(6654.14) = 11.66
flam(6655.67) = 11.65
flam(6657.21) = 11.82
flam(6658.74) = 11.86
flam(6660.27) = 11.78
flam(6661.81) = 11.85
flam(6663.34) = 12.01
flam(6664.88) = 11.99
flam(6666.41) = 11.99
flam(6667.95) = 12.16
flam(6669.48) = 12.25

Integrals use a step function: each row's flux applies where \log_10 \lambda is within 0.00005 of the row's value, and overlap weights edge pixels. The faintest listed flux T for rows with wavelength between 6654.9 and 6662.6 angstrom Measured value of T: 11.65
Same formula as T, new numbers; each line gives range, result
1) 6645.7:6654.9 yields 11.66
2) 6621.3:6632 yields 12.21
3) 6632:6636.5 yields 12.09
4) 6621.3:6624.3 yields 12.3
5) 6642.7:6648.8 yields 12.1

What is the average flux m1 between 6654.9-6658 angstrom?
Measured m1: 11.7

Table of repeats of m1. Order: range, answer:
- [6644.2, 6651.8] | 12.1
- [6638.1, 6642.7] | 12.1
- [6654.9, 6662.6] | 11.8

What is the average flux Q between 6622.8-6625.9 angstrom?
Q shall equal 12.3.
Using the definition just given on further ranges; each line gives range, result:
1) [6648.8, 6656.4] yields 11.8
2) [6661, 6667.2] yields 11.9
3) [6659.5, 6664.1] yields 11.9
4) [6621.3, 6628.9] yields 12.3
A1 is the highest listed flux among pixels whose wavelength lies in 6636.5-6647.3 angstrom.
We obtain 12.3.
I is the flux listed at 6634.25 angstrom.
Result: 12.1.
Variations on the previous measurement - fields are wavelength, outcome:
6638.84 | 12.09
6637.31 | 12.1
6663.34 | 12.01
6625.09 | 12.37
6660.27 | 11.78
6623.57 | 12.3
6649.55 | 11.99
